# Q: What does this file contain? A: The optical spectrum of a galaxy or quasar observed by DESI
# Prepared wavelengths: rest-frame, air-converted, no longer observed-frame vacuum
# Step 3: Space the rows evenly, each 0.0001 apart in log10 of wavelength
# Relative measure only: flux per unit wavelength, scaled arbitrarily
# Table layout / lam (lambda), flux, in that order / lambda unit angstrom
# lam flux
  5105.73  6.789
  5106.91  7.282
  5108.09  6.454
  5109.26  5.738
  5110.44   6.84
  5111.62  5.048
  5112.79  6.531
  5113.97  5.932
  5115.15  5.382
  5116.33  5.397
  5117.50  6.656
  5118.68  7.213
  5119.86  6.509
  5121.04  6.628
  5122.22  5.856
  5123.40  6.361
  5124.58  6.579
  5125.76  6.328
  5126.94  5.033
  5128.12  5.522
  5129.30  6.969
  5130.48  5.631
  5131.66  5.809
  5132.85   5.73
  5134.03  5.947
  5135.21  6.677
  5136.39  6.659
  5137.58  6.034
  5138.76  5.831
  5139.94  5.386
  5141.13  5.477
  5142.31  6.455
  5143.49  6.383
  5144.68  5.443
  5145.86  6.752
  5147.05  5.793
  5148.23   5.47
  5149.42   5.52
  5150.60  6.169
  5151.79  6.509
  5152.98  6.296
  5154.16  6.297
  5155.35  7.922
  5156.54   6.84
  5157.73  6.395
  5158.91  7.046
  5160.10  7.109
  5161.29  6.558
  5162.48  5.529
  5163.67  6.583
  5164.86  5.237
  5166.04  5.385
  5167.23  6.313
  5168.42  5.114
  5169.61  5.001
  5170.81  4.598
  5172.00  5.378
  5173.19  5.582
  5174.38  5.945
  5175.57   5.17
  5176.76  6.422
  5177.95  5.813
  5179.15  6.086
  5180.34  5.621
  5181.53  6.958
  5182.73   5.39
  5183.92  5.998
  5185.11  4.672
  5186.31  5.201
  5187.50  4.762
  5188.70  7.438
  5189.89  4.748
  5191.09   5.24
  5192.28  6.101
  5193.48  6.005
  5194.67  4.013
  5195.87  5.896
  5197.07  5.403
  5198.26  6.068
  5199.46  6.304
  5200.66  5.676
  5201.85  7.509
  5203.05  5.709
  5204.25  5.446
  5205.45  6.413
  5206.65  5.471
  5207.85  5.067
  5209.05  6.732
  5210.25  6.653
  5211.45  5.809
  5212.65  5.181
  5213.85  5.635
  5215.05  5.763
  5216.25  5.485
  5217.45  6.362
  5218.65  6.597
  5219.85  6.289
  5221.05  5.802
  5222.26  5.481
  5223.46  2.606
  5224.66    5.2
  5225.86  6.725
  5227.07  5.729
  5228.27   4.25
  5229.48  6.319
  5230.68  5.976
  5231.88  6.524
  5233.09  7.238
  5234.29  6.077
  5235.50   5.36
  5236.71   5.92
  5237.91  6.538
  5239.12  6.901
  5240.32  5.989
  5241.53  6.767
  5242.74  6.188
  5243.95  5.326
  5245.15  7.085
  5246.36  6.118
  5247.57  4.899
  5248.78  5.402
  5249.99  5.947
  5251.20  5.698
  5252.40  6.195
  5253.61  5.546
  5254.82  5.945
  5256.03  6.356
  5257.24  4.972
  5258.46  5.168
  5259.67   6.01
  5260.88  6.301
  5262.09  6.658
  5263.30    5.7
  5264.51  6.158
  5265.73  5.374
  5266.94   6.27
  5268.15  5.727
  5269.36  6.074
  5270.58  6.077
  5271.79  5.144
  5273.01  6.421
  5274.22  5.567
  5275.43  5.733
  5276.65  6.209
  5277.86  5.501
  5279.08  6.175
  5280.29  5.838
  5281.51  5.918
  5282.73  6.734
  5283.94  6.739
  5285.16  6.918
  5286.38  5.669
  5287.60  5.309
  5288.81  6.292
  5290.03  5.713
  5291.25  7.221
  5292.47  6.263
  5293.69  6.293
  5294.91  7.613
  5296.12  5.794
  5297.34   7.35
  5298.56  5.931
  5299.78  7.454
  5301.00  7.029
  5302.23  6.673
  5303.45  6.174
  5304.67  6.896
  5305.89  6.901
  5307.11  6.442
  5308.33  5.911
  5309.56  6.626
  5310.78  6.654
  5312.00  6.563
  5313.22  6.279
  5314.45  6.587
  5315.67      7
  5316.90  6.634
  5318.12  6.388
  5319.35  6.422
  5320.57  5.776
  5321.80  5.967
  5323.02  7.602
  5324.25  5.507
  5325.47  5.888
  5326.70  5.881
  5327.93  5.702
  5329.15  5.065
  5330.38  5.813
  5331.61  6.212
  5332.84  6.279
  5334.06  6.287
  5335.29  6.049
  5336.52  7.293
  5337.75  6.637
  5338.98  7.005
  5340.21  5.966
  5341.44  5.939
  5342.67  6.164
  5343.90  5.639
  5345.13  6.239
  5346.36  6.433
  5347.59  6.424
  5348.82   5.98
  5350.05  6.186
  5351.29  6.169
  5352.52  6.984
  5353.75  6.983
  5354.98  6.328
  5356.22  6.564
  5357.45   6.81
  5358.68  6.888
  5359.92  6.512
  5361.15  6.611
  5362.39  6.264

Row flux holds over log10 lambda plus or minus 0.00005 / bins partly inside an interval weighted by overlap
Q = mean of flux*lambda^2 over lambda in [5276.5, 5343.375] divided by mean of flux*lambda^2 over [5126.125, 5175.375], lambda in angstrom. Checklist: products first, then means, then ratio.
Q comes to 1.12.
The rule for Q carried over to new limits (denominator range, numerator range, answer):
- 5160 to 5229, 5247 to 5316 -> 1.12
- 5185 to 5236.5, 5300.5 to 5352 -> 1.15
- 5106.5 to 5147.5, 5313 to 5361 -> 1.12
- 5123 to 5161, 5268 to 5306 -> 1.07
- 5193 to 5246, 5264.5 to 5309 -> 1.09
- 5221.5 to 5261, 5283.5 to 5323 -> 1.14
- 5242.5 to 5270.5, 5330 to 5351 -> 1.10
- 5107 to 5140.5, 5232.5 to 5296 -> 1.05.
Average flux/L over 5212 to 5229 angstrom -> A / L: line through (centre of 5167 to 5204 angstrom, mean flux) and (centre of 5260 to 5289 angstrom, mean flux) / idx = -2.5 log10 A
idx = 0.06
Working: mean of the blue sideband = 5.67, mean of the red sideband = 6.02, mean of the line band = 5.51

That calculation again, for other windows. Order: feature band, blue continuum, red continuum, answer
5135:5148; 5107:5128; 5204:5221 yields 0.01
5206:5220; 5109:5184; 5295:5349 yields 0.05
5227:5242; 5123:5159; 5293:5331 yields 0.03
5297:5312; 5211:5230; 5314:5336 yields -0.10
